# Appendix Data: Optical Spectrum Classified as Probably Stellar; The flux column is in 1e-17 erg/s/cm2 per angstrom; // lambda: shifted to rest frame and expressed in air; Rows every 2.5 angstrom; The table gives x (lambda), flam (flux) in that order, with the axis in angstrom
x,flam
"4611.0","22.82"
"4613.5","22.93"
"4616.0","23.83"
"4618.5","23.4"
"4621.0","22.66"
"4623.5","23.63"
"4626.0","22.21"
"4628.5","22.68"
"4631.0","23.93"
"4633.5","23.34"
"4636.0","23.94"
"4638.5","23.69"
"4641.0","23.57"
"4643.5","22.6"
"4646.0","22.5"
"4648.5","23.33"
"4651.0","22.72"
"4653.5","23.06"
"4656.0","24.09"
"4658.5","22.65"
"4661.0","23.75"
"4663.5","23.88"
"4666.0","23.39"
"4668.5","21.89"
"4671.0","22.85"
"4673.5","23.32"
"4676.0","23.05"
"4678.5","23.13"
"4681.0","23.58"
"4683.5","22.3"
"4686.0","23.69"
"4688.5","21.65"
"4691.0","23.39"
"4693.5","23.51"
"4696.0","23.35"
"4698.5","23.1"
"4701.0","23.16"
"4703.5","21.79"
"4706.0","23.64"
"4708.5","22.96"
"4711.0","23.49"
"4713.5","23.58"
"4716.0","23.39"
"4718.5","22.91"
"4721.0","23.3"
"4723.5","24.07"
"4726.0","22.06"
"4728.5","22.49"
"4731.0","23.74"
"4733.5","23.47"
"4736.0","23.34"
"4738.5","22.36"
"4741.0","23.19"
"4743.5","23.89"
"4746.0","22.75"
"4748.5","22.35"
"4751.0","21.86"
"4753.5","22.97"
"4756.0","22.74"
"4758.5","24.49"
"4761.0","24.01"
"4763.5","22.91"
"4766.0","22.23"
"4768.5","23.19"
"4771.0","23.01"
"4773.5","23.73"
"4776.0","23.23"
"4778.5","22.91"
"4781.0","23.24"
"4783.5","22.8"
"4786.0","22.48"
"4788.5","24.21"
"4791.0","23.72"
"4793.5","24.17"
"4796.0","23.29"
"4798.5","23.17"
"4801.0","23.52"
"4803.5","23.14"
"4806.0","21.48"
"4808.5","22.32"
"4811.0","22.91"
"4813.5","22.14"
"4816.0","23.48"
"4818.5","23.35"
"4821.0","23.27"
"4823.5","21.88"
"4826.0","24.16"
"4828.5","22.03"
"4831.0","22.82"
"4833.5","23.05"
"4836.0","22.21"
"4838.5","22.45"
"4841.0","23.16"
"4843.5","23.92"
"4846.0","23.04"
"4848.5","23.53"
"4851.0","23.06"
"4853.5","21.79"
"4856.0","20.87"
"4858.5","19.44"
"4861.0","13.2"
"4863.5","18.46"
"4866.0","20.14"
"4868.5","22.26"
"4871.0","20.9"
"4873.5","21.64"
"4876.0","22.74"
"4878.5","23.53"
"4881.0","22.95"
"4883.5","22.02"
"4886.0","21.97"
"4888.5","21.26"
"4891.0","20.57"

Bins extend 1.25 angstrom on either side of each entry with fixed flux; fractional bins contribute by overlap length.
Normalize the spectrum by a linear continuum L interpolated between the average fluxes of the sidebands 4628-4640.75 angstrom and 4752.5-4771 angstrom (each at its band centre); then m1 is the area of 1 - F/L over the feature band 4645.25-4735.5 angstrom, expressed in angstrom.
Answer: 1.1 angstrom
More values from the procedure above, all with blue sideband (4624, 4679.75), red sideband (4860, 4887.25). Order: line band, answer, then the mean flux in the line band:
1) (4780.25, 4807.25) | -1.8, 23.2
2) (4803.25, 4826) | -1.2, 22.7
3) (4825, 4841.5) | -1.1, 22.8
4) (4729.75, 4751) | -0.7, 23.1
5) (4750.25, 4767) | -0.7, 23.1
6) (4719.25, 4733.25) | -0.4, 23.1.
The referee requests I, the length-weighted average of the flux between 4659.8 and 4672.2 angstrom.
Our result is 23.2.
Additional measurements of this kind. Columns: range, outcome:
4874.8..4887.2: 22.6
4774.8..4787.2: 22.9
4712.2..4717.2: 23.5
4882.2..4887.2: 22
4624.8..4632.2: 22.9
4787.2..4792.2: 24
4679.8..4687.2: 23.2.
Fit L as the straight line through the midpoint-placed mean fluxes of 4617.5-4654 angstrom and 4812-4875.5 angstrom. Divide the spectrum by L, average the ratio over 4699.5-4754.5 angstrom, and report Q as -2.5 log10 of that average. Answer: -0.02 mag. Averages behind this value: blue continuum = 23.2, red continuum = 21.9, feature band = 23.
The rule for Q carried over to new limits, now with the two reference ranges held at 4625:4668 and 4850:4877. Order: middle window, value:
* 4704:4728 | -0.04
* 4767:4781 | -0.08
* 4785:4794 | -0.11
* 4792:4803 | -0.11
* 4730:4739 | -0.06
